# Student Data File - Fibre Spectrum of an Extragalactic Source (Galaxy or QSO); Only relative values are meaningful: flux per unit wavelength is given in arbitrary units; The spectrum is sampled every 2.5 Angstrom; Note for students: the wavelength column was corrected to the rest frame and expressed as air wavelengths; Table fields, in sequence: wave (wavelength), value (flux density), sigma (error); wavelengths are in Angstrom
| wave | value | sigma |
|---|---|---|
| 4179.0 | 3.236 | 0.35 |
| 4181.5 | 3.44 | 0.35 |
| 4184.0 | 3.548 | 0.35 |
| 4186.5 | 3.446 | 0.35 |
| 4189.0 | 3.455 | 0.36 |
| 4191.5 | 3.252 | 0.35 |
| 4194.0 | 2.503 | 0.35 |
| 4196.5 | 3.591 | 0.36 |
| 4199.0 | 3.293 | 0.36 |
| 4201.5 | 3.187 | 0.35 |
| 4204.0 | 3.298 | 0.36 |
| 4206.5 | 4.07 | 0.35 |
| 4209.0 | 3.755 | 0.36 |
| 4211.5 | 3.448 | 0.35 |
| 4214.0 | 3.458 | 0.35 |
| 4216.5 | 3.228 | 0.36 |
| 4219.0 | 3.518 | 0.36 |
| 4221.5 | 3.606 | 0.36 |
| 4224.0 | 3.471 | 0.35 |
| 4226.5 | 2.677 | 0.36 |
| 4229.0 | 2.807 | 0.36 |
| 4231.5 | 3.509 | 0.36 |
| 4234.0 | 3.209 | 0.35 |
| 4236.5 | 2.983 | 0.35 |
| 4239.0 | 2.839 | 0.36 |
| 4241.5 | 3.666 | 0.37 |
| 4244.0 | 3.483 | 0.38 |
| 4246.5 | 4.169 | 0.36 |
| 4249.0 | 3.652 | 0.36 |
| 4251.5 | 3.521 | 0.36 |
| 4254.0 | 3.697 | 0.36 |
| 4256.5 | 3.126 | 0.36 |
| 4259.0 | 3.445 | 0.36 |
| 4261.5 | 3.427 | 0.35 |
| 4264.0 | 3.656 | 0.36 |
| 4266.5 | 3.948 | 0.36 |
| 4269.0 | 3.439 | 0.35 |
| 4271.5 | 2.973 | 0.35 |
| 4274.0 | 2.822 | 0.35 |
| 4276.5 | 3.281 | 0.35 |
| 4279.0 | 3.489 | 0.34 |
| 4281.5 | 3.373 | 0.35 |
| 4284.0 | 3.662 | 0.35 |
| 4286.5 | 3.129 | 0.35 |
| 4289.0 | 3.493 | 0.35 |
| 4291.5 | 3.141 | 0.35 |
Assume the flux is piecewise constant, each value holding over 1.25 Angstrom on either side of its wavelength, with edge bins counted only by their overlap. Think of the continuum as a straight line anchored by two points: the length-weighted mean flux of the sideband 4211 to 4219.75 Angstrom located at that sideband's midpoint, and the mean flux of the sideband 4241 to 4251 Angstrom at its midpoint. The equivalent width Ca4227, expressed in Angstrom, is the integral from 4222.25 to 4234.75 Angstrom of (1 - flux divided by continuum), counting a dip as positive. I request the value 1.4 Angstrom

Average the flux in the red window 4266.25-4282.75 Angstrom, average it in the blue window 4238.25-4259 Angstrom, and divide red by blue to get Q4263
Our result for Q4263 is 0.93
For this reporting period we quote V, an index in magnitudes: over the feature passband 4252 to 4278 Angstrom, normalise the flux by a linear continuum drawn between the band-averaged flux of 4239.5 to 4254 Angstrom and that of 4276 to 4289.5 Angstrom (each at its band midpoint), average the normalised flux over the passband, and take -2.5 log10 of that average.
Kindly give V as 0.04 mag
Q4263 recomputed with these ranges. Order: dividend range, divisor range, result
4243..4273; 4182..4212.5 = 1.04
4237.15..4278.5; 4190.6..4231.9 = 1.03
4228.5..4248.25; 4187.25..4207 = 1.02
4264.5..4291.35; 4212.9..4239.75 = 1.05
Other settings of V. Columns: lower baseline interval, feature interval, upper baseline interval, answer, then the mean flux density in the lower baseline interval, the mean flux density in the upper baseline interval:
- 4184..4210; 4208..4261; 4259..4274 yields 0.006 mag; 3.39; 3.43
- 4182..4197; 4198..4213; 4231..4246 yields -0.068 mag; 3.29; 3.31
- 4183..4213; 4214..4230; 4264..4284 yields 0.049 mag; 3.4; 3.37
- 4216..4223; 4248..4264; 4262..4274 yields -0.015 mag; 3.48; 3.43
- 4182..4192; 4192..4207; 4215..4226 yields 0.046 mag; 3.44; 3.4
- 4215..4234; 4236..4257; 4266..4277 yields -0.076 mag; 3.26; 3.25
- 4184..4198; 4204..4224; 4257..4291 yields -0.080 mag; 3.28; 3.38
